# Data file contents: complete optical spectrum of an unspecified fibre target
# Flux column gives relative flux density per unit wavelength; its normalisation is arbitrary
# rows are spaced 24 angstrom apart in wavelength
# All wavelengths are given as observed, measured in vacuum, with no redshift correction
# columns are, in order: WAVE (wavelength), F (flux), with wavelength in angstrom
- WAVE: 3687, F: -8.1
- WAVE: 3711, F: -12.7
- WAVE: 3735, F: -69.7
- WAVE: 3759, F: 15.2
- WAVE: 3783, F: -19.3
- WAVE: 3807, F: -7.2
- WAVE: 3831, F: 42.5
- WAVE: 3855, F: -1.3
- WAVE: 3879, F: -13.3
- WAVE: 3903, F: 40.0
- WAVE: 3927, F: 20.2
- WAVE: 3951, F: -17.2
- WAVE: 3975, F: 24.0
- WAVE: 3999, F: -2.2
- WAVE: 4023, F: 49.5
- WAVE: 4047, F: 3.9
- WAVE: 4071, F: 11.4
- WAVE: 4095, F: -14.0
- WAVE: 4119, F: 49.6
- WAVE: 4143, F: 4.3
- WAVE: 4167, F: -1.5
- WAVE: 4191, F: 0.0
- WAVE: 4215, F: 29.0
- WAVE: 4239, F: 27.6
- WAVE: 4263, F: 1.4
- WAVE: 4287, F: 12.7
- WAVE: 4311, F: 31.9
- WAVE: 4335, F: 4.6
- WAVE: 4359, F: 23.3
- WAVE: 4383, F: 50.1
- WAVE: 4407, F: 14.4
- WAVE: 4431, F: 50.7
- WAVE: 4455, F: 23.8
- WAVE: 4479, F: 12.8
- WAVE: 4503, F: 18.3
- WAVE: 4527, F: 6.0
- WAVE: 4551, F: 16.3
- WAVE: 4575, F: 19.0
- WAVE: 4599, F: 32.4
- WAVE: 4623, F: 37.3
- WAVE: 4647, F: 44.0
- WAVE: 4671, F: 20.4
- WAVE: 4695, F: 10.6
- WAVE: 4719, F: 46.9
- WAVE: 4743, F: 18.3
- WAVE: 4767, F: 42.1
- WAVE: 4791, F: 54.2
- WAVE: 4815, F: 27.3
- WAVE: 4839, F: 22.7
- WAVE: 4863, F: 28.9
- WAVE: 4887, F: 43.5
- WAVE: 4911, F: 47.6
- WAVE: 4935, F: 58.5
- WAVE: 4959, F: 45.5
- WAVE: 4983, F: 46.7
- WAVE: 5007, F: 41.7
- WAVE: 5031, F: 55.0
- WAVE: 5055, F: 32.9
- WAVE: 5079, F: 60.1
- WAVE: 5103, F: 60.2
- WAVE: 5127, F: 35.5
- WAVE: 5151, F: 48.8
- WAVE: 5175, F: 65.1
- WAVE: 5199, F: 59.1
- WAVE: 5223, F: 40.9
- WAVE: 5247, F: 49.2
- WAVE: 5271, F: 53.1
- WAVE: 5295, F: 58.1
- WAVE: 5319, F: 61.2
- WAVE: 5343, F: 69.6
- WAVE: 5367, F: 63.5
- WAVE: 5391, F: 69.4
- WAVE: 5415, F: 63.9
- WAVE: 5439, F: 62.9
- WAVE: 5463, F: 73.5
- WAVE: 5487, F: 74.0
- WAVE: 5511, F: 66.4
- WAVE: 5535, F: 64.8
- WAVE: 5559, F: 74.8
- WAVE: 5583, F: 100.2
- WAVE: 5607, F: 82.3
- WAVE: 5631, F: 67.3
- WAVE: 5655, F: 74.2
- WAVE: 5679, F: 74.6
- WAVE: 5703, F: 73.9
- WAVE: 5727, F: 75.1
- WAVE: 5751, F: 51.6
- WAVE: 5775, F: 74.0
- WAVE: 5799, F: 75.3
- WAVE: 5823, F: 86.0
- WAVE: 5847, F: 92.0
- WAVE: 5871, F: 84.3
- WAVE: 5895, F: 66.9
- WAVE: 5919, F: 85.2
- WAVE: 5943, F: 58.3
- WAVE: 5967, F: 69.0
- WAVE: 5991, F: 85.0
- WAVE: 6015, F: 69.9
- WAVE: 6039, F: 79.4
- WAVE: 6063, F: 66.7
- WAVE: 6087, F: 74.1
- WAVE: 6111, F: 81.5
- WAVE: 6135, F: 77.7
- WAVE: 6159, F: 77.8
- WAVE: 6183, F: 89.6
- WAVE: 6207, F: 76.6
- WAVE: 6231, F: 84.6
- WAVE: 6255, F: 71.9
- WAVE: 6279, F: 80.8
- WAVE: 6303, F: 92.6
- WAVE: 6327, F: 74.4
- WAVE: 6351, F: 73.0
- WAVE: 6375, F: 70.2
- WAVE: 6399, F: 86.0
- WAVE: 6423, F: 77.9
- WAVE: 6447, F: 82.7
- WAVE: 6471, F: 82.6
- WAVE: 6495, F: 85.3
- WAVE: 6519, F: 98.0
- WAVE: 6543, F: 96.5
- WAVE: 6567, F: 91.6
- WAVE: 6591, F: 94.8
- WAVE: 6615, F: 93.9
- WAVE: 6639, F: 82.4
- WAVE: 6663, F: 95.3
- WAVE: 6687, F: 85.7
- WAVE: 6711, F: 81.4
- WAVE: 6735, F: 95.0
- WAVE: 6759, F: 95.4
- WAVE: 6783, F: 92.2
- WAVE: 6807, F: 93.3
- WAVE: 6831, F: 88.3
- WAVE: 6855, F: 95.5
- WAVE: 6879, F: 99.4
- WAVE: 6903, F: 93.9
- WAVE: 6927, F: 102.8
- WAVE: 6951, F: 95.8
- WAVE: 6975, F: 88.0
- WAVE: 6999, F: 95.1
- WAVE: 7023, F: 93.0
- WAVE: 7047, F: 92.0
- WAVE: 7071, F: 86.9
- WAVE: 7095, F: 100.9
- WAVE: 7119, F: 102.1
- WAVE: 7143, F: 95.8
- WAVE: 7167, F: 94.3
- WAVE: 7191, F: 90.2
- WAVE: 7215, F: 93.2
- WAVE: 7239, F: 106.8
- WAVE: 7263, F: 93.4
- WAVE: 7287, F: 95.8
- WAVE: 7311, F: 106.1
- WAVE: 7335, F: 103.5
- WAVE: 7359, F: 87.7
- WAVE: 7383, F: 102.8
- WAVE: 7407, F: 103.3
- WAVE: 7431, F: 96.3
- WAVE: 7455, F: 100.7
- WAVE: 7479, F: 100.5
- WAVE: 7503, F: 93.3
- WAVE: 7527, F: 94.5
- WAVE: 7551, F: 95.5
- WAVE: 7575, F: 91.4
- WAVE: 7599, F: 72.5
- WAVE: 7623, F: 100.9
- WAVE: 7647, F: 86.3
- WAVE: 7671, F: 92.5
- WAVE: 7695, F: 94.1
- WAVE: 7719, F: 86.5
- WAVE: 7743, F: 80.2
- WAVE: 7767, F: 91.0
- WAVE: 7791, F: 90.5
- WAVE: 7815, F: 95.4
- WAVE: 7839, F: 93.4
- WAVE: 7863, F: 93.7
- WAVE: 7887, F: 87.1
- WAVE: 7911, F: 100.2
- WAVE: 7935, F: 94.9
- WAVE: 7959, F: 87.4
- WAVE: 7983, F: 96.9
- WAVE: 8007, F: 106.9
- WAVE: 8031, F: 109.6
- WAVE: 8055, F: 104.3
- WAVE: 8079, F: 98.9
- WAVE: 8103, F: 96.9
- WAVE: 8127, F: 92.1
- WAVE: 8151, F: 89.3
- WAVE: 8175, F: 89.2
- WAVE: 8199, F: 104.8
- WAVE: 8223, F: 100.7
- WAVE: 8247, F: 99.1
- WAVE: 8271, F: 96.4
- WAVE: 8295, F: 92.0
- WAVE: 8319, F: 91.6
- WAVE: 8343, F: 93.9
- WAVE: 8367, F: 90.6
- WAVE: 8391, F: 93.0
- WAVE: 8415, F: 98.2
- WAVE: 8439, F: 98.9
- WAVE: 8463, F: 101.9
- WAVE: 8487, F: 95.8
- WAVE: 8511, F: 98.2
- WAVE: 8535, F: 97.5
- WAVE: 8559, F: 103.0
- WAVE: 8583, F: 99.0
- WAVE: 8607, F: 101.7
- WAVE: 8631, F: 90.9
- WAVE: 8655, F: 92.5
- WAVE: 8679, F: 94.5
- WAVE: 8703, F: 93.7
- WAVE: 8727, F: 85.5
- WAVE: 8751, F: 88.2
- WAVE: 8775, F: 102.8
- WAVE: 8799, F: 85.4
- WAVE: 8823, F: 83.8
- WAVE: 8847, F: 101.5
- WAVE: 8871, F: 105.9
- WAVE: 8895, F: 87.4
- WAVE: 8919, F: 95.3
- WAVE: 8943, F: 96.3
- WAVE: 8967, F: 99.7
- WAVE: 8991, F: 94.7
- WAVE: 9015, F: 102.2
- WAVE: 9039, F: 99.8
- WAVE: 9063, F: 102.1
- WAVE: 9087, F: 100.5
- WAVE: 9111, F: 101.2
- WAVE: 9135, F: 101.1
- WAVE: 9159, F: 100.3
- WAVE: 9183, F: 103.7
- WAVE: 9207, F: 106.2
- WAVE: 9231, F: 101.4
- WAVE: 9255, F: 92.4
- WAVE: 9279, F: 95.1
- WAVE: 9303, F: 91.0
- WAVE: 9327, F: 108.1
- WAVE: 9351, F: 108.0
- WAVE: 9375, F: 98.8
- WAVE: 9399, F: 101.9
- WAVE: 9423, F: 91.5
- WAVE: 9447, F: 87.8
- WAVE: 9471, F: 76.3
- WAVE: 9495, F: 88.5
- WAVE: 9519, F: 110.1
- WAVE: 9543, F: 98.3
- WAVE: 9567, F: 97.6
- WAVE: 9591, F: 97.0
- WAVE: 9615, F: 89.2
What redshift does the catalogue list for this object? 0.22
